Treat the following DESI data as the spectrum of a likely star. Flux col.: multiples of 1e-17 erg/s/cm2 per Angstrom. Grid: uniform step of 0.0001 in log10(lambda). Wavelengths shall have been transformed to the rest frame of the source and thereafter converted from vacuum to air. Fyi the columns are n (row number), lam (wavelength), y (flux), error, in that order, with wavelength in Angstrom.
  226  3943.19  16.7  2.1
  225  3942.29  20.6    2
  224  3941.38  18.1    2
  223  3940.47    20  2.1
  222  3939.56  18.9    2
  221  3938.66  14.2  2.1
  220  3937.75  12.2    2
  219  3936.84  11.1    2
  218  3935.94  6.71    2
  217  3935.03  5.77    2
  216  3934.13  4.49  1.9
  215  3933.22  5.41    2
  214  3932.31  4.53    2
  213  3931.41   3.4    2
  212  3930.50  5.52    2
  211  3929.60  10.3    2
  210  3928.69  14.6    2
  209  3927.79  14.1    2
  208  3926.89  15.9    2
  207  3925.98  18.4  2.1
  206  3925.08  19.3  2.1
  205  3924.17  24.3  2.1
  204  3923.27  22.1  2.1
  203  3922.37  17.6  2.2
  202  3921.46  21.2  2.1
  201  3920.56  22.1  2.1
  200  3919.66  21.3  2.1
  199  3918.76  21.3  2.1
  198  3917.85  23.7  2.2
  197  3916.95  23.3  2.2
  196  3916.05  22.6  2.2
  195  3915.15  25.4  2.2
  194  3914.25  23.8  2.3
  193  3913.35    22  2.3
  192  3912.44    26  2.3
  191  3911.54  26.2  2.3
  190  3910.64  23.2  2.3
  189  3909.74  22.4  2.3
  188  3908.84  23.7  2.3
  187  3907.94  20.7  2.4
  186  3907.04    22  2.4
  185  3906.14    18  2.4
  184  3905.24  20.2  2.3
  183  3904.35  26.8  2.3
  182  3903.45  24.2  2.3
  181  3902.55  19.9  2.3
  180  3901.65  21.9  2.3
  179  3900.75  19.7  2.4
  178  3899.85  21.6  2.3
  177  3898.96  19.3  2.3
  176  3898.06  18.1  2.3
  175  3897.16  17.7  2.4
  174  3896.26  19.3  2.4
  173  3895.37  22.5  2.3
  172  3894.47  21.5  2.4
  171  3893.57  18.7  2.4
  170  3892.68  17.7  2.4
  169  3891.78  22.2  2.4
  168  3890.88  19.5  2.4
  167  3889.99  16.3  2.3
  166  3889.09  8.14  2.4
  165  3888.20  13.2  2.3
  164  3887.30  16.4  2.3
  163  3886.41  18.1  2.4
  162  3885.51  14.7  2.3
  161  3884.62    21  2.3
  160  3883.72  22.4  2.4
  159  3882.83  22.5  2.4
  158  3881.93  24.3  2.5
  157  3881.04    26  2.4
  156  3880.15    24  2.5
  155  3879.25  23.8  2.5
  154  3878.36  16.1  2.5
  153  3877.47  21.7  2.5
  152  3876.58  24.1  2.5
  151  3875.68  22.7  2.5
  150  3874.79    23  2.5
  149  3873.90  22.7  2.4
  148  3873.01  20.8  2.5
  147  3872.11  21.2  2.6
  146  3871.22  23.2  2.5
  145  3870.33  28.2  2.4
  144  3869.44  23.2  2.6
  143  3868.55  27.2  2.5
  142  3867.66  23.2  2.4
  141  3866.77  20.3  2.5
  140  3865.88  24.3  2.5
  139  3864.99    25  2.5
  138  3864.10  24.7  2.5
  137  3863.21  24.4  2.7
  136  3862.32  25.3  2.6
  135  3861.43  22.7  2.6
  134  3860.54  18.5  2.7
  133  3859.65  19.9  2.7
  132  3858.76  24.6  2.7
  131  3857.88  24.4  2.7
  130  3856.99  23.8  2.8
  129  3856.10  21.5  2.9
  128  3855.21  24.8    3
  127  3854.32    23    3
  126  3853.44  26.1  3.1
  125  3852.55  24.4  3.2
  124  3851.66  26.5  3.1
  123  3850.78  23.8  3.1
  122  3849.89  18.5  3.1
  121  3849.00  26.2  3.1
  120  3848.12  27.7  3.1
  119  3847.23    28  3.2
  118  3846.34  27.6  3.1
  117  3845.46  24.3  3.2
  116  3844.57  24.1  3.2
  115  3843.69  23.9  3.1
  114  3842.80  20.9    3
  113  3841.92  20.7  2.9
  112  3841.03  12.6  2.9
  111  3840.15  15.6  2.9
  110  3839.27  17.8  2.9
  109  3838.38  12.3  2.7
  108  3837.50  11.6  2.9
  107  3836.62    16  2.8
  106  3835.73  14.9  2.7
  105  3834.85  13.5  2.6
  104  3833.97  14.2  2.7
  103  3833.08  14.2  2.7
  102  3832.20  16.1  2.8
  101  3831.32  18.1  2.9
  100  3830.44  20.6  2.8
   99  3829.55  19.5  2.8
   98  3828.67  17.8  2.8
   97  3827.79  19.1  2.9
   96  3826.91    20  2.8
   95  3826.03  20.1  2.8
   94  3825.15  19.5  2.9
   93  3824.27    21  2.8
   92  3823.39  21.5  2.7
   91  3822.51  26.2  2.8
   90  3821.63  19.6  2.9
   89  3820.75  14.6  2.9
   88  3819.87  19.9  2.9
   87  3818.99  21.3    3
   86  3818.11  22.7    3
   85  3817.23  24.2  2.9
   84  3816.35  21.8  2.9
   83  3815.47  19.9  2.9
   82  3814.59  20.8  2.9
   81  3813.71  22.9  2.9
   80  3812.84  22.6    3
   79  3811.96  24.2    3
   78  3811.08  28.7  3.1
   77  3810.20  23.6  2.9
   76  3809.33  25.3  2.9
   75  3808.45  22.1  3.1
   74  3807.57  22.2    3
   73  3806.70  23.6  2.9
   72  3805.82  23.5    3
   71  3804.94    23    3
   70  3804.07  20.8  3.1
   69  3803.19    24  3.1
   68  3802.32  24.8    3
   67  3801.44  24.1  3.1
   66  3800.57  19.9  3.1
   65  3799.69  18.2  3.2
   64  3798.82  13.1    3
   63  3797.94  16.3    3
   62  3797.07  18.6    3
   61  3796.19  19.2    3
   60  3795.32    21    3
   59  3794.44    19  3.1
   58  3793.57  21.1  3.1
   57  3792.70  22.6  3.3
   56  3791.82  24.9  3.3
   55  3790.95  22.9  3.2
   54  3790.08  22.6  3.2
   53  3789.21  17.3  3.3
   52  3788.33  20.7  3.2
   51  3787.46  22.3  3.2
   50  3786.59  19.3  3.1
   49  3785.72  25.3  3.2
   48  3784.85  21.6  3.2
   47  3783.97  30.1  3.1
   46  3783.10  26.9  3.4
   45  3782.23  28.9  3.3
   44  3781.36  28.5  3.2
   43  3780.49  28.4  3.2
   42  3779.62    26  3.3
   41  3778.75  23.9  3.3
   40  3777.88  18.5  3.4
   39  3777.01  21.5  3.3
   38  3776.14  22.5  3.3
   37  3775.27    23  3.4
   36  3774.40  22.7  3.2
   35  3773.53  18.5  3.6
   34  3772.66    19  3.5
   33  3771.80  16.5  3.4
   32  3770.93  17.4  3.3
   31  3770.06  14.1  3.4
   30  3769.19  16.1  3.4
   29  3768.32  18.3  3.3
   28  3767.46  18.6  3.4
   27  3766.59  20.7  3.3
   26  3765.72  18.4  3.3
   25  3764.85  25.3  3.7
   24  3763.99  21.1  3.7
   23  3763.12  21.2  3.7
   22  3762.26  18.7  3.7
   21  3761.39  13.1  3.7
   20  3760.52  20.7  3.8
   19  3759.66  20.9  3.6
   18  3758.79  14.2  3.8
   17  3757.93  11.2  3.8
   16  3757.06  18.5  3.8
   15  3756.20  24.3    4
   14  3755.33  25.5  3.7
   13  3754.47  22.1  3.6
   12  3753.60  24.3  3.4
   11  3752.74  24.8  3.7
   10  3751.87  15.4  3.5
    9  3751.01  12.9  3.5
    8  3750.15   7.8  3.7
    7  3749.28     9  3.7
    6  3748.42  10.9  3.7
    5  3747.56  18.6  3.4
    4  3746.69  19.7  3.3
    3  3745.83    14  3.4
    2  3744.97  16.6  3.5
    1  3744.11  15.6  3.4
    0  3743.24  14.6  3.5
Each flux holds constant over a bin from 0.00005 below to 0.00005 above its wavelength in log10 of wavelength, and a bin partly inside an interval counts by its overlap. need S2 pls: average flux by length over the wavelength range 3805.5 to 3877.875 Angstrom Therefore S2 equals 21.7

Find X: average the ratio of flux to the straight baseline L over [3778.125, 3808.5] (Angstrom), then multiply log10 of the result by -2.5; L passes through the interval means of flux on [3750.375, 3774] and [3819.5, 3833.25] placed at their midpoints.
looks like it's -0.18 mag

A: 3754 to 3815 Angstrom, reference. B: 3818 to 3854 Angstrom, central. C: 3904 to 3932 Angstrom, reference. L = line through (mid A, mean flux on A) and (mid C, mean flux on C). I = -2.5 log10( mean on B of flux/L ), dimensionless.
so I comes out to 0.04 mag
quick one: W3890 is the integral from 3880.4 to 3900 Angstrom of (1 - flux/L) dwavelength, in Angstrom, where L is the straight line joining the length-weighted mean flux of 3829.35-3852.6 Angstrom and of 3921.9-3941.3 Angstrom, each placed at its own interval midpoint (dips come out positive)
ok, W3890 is -3.9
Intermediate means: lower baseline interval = 19.7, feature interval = 19.2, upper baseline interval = 12.9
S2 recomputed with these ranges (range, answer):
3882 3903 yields 18.9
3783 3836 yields 20.9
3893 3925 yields 21.8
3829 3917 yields 21.3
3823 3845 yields 17.8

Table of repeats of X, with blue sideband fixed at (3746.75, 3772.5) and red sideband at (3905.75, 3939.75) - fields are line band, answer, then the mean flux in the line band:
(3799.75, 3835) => -0.19 mag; 21.1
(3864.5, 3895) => -0.20 mag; 21.1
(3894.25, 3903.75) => -0.18 mag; 20.4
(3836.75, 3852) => -0.20 mag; 21.2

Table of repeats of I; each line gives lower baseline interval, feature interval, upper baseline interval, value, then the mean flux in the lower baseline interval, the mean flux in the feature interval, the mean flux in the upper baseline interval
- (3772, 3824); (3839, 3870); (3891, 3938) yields -0.14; 22.2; 23.2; 18.4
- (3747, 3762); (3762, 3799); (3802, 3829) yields -0.11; 17.3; 21.3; 22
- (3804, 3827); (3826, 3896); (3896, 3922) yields 0.06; 22.1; 20.9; 22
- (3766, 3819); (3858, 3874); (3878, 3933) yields -0.15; 21.8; 23.3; 19.6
